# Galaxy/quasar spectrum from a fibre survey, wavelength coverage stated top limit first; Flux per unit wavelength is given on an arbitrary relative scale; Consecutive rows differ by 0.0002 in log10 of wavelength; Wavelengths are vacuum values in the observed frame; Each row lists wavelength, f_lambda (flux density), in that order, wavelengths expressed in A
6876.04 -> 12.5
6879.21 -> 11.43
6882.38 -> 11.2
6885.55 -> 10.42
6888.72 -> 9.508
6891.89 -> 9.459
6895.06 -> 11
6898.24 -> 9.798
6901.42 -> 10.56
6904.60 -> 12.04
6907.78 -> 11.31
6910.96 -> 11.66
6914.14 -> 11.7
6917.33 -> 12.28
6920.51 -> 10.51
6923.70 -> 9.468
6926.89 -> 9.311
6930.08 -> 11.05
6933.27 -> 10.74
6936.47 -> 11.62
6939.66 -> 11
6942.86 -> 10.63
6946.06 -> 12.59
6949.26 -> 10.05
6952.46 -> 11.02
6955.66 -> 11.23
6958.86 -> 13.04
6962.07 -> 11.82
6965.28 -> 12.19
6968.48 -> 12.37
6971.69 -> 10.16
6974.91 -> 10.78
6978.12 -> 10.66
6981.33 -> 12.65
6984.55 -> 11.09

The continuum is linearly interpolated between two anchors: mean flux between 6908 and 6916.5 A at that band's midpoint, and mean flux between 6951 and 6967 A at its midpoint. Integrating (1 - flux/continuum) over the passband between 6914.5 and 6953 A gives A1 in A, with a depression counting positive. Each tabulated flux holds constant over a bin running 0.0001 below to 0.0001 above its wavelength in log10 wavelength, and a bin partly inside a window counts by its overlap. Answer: 2.9 A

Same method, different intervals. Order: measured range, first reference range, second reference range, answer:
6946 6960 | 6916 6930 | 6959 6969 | 0.4 A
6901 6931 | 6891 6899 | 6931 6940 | -1.0 A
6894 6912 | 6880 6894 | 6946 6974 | -0.9 A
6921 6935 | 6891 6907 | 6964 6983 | 1.0 A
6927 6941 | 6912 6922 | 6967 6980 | 0.6 A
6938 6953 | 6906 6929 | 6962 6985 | 0.2 A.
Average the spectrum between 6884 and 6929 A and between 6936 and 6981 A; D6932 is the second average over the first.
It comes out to 1.1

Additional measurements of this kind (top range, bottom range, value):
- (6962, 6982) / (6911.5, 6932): 1.06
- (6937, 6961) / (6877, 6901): 1.09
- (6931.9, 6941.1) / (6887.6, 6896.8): 1.11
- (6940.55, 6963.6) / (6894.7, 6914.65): 1.03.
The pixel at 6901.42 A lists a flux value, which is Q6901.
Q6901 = 10.56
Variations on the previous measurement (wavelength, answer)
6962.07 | 11.82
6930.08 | 11.05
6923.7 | 9.468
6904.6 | 12.04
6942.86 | 10.63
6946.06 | 12.59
